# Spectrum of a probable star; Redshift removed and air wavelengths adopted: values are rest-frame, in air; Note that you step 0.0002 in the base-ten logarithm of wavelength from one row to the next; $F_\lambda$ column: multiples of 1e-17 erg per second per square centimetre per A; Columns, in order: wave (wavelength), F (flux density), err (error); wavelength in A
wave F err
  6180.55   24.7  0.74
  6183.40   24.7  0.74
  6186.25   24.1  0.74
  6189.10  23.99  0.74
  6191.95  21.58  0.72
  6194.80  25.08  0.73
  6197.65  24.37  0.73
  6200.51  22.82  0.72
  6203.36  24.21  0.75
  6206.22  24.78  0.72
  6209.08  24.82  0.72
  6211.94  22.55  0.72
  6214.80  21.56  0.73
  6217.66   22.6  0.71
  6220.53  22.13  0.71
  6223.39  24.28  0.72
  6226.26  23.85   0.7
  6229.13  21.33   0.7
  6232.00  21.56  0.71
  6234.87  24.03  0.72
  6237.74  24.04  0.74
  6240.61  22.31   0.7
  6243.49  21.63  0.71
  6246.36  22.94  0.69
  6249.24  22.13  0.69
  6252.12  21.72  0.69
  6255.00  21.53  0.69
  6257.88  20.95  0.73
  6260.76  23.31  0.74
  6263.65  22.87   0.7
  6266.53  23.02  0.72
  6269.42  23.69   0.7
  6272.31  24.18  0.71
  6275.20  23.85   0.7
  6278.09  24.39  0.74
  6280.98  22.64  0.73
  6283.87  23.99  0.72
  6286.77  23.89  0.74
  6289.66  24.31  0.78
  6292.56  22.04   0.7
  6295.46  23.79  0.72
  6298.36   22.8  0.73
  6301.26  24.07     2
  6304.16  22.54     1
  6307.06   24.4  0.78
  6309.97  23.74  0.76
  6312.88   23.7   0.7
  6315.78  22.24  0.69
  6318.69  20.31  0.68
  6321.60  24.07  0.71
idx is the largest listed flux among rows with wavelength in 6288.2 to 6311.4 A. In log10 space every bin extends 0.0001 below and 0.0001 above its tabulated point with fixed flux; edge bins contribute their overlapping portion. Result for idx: 24.4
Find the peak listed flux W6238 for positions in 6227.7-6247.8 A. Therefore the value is 24.04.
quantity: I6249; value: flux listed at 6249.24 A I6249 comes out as 22.13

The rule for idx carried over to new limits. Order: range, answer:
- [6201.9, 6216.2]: 24.82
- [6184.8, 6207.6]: 25.08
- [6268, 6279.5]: 24.39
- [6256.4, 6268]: 23.31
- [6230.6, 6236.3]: 24.03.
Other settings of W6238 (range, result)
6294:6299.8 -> 23.79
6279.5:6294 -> 24.31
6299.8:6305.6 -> 24.07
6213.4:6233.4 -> 24.28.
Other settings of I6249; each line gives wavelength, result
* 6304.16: 22.54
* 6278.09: 24.39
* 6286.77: 23.89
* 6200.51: 22.82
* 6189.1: 23.99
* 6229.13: 21.33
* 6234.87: 24.03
